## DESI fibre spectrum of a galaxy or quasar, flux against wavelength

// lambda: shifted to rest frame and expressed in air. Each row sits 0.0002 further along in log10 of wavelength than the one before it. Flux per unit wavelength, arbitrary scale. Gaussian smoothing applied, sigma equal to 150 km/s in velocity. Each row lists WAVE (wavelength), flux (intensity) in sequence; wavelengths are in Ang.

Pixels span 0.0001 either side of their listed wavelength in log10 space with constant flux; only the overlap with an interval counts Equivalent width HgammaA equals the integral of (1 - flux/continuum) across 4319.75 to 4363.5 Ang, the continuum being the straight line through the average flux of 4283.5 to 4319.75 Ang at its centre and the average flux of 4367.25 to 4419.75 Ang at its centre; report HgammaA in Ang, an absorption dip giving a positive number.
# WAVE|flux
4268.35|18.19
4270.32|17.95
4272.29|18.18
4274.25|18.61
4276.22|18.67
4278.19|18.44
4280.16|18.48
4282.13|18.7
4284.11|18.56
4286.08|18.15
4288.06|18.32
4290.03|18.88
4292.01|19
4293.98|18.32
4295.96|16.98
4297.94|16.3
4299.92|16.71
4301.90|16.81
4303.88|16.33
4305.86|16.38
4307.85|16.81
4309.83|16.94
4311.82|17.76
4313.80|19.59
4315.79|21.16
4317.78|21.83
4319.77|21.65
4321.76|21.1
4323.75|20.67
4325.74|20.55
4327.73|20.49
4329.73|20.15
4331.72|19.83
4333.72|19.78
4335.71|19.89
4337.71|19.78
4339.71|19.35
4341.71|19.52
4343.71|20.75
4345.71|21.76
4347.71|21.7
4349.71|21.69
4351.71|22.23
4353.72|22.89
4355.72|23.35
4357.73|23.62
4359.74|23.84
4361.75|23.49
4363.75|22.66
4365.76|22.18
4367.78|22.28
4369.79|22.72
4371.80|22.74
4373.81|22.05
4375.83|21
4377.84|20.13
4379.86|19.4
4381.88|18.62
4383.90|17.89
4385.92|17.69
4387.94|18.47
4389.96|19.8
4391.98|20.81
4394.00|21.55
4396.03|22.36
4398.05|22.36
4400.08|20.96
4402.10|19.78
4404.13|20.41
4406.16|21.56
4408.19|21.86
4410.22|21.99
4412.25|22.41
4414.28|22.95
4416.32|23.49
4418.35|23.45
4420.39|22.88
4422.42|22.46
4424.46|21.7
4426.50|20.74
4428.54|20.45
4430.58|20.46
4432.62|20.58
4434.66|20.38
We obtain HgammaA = -4.2 Ang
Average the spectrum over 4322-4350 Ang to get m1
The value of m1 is 20.4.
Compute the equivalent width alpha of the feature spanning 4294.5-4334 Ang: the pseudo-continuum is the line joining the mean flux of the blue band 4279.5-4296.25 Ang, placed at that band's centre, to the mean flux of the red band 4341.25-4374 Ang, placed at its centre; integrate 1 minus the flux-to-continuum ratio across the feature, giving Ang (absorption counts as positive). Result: 2.15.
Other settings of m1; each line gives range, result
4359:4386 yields 21.3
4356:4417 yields 21.4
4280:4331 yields 18.7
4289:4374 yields 20.3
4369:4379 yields 21.7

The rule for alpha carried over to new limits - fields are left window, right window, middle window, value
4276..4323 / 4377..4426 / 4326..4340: -0.49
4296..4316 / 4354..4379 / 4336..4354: -0.25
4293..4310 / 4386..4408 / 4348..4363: -3.09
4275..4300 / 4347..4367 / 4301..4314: 1.61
